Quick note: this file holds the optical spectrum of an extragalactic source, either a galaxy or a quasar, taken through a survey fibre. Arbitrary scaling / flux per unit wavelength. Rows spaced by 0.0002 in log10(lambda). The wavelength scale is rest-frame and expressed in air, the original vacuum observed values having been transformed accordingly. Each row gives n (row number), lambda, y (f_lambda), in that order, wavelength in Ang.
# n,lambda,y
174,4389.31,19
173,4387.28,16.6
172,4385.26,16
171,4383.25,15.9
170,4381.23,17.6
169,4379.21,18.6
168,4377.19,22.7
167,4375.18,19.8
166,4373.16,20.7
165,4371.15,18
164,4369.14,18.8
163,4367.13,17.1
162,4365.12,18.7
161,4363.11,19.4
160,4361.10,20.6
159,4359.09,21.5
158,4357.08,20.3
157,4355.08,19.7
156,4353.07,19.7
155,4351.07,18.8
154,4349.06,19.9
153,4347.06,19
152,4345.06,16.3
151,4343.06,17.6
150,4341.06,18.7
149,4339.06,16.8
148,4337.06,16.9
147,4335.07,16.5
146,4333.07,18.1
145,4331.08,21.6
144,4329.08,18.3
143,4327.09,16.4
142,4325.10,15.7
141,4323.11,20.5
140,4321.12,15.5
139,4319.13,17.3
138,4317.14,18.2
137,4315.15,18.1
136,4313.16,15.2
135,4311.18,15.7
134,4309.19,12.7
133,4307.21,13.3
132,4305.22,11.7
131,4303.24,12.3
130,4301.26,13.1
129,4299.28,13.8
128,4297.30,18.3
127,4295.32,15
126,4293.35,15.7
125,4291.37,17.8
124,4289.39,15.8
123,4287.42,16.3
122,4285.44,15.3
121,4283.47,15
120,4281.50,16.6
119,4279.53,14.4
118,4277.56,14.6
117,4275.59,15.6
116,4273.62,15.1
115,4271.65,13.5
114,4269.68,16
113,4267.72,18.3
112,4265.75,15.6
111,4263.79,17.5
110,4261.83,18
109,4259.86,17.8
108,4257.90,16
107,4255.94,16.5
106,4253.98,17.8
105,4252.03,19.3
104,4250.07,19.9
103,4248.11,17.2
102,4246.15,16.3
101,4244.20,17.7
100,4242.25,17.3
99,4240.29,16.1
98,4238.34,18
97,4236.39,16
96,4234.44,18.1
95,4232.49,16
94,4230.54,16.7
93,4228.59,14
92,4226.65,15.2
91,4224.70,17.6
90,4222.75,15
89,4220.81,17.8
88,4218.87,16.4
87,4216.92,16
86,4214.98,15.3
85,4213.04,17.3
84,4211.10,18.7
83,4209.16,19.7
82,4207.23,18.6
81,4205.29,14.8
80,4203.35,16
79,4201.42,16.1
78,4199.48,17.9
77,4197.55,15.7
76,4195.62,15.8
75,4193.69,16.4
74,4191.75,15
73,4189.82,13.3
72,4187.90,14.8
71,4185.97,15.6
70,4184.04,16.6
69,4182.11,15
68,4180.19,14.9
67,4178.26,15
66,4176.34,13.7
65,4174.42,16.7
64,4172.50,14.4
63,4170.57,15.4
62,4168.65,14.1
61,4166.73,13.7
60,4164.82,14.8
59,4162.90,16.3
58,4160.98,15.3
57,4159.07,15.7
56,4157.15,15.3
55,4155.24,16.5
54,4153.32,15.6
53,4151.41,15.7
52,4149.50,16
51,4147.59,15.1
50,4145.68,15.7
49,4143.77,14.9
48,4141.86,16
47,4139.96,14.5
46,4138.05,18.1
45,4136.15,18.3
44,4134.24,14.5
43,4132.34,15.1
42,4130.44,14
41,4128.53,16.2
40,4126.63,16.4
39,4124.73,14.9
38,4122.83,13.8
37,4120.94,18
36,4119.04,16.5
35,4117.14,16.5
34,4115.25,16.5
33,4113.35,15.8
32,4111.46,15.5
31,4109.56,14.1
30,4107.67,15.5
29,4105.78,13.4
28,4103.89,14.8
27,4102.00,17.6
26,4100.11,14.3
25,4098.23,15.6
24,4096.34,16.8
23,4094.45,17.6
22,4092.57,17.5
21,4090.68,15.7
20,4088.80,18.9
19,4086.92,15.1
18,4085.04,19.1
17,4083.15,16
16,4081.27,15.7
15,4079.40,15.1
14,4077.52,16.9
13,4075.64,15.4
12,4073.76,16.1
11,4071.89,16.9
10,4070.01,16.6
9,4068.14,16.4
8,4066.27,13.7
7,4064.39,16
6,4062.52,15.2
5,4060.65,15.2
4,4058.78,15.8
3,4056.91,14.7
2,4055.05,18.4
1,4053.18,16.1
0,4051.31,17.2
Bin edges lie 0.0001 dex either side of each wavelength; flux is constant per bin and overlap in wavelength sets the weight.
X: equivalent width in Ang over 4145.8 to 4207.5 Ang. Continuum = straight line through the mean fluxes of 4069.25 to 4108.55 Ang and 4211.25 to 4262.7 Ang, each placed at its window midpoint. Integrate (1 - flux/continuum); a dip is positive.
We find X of 4.4 Ang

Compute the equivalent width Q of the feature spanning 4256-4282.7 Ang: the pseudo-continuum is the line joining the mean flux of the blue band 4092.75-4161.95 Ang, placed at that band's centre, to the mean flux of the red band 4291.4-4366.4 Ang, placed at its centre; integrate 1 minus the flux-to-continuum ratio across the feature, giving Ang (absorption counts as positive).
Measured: 1.12 Ang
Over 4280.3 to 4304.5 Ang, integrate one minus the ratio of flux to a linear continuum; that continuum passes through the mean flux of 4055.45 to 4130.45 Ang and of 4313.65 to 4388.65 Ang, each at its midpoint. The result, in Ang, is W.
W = 3.36 Ang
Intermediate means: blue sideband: 15.9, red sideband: 18.4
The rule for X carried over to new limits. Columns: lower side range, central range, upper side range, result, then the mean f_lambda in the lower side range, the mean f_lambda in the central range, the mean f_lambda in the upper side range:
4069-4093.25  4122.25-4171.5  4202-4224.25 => 3.6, 16.5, 15.5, 16.9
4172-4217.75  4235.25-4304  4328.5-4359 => 4.0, 16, 16.3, 18.6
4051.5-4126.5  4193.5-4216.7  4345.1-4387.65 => 0.6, 16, 16.9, 19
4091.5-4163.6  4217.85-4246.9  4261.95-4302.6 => -1.5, 15.8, 16.5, 15.7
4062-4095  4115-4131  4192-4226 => 0.6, 16.3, 15.9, 16.7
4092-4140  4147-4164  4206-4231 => 0.5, 15.9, 15.7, 16.8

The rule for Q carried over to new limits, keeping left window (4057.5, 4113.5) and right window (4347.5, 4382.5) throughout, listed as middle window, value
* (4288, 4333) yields 6.6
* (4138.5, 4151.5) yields 0.9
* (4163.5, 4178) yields 1.9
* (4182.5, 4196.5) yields 1.6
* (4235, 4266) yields 1.1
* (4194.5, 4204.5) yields 0.6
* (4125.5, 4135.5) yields 0.7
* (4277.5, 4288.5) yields 1.8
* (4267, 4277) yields 1.5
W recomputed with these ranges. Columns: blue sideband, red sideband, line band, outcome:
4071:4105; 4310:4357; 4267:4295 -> 3.01 Ang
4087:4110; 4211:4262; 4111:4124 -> 0.03 Ang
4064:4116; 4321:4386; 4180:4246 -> 3.33 Ang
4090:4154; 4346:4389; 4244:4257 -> -0.25 Ang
